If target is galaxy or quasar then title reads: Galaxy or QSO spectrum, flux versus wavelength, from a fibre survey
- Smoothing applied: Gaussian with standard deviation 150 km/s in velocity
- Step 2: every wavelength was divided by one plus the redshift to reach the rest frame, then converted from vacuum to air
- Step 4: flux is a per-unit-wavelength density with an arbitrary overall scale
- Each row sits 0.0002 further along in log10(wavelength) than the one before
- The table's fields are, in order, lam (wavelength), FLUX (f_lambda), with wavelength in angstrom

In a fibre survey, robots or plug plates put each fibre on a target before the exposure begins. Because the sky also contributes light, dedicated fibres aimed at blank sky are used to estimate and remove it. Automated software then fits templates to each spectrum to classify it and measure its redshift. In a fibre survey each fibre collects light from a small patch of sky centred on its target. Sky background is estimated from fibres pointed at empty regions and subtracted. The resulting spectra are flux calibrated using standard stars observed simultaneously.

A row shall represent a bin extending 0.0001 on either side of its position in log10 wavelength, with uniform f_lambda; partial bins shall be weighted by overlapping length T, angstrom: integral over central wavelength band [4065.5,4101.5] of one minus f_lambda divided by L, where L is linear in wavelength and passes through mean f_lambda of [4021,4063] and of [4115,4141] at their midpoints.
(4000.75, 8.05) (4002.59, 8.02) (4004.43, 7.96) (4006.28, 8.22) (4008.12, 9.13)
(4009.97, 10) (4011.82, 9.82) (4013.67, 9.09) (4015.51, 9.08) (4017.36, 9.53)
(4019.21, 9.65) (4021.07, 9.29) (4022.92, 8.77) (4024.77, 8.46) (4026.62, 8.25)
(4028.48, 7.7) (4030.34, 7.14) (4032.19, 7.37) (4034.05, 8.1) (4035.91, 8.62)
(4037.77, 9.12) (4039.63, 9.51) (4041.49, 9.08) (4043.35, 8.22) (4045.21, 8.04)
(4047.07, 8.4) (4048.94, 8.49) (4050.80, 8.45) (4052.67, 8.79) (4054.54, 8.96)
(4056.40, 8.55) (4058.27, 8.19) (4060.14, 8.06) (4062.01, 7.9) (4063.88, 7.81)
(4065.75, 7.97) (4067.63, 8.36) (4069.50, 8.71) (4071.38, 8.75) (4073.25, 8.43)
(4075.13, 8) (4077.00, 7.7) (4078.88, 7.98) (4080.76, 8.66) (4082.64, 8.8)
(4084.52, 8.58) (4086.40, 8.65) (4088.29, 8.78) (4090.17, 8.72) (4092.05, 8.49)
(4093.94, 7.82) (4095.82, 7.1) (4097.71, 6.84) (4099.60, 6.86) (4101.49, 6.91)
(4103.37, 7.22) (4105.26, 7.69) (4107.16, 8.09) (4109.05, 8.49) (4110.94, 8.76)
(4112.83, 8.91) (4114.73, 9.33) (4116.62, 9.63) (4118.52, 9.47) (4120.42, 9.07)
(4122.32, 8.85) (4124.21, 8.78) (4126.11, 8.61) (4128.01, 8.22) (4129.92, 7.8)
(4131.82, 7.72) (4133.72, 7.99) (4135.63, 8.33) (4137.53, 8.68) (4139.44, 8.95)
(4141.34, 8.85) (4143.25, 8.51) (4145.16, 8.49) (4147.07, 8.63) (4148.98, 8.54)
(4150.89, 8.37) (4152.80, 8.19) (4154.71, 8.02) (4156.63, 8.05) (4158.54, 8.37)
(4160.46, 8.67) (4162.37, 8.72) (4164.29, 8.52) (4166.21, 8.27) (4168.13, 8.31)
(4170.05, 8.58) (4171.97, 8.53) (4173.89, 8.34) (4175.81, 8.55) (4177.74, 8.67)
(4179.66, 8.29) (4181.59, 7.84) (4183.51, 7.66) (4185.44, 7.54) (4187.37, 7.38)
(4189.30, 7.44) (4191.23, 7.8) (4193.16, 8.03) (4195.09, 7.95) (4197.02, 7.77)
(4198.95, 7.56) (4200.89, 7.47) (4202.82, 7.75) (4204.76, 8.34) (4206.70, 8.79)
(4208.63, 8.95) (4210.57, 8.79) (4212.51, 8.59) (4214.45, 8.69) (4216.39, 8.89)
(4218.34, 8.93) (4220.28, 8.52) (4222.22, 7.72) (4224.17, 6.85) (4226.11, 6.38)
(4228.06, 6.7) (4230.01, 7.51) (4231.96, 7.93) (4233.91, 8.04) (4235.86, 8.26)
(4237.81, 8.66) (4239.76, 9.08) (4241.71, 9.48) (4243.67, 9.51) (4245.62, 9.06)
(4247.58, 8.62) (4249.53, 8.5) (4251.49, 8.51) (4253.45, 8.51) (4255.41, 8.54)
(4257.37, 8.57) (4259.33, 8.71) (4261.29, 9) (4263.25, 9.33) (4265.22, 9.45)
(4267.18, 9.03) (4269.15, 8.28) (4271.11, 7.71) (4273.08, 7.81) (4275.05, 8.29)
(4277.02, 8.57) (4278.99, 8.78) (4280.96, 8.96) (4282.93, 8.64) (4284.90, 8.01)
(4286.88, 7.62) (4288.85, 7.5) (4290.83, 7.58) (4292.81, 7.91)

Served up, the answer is 1.6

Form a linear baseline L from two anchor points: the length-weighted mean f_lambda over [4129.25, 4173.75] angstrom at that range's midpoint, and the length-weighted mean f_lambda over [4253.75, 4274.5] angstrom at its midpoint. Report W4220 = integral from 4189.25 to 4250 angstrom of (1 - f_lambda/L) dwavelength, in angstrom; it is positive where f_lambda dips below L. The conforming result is 2.3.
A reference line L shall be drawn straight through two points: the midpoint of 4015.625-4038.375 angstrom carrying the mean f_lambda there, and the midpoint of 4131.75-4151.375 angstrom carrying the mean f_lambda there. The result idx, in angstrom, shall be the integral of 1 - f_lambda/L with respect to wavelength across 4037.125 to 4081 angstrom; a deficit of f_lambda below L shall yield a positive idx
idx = 0.5 angstrom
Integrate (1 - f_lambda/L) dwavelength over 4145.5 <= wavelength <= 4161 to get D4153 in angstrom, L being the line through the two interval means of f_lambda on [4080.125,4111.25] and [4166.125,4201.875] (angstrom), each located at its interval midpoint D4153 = -0.7 angstrom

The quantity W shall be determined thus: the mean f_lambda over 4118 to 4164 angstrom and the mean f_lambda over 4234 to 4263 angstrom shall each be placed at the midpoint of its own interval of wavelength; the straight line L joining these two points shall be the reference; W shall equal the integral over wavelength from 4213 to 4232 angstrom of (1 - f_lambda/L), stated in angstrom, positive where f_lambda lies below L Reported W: 1.92 angstrom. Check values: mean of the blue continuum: 8.49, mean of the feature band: 7.82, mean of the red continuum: 8.78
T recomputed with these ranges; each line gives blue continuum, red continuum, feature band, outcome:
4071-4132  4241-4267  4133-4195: 1.9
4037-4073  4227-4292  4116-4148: -0.5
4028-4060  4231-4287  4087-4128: 0.8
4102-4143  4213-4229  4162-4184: -0.5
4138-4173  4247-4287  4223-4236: 1.8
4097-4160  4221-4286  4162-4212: 1.3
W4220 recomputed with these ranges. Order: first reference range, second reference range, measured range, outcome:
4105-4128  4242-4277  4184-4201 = 2.09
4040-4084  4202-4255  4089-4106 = 1.71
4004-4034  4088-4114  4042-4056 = -0.15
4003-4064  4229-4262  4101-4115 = 0.72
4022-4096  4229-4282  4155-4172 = 0.13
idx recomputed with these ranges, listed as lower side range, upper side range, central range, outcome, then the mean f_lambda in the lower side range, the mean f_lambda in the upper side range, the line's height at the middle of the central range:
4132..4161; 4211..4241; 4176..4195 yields 0.8 angstrom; 8.42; 8.08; 8.25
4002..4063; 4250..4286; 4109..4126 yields -0.9 angstrom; 8.61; 8.59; 8.6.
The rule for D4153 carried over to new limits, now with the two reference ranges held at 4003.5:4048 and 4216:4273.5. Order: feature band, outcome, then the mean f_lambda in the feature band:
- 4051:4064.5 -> 0.5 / 8.34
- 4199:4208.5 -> 0.4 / 8.11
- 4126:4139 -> 0.5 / 8.19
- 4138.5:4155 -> 0.0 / 8.53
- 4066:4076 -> 0.2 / 8.41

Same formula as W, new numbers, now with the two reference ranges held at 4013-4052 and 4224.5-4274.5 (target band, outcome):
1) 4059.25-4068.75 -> 0.6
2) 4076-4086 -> 0.2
